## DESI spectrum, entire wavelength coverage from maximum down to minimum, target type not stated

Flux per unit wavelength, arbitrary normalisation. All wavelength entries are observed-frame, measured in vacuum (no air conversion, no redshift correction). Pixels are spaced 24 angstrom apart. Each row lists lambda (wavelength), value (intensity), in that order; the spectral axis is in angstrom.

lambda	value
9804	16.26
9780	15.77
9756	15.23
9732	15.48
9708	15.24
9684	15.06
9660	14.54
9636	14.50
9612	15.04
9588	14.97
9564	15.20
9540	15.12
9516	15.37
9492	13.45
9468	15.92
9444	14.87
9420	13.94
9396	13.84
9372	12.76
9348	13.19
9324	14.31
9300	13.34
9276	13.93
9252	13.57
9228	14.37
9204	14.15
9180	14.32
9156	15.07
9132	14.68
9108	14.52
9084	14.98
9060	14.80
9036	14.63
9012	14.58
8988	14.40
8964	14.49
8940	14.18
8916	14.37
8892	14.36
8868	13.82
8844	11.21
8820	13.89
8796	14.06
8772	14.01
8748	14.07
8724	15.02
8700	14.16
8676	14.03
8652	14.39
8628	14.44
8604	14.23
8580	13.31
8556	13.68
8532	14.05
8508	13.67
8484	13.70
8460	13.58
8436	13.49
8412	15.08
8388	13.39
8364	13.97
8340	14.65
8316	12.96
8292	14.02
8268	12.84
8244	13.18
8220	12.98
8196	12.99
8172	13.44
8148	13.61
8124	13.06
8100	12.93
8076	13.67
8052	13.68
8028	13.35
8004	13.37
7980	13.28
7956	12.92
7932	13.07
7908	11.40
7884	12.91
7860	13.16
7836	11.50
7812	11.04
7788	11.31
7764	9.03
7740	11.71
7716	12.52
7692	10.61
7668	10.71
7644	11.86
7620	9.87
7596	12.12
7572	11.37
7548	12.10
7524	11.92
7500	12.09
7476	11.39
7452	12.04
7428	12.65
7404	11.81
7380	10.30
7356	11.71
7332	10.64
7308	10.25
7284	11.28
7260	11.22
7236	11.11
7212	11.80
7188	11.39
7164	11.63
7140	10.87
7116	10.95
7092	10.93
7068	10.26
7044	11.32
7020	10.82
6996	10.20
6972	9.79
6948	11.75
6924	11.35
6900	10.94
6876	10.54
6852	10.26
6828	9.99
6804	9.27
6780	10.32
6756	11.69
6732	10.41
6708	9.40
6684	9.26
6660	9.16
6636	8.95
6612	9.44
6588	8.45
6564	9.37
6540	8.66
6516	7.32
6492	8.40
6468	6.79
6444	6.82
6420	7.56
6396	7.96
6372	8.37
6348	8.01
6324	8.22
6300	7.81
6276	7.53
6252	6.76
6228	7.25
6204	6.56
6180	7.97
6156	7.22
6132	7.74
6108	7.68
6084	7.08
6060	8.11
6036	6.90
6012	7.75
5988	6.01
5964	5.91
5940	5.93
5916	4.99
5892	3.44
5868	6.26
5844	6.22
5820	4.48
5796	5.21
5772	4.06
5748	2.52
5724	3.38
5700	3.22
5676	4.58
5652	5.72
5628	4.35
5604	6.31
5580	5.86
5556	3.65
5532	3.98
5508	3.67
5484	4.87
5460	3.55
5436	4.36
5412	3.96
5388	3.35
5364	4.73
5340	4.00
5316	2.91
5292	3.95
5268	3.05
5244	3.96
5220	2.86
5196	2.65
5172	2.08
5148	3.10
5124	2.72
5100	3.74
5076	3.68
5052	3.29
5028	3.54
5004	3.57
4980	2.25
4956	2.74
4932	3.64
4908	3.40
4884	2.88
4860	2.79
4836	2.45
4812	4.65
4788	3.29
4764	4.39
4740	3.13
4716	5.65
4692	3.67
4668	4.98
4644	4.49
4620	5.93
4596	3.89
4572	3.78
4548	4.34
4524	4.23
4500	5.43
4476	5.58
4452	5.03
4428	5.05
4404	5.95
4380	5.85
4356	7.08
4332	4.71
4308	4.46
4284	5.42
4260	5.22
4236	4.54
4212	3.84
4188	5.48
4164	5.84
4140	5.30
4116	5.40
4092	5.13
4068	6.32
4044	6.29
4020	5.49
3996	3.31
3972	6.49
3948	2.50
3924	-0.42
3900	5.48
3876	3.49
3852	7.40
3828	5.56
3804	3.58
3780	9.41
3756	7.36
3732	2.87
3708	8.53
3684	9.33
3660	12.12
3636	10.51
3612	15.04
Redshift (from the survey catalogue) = 0.500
